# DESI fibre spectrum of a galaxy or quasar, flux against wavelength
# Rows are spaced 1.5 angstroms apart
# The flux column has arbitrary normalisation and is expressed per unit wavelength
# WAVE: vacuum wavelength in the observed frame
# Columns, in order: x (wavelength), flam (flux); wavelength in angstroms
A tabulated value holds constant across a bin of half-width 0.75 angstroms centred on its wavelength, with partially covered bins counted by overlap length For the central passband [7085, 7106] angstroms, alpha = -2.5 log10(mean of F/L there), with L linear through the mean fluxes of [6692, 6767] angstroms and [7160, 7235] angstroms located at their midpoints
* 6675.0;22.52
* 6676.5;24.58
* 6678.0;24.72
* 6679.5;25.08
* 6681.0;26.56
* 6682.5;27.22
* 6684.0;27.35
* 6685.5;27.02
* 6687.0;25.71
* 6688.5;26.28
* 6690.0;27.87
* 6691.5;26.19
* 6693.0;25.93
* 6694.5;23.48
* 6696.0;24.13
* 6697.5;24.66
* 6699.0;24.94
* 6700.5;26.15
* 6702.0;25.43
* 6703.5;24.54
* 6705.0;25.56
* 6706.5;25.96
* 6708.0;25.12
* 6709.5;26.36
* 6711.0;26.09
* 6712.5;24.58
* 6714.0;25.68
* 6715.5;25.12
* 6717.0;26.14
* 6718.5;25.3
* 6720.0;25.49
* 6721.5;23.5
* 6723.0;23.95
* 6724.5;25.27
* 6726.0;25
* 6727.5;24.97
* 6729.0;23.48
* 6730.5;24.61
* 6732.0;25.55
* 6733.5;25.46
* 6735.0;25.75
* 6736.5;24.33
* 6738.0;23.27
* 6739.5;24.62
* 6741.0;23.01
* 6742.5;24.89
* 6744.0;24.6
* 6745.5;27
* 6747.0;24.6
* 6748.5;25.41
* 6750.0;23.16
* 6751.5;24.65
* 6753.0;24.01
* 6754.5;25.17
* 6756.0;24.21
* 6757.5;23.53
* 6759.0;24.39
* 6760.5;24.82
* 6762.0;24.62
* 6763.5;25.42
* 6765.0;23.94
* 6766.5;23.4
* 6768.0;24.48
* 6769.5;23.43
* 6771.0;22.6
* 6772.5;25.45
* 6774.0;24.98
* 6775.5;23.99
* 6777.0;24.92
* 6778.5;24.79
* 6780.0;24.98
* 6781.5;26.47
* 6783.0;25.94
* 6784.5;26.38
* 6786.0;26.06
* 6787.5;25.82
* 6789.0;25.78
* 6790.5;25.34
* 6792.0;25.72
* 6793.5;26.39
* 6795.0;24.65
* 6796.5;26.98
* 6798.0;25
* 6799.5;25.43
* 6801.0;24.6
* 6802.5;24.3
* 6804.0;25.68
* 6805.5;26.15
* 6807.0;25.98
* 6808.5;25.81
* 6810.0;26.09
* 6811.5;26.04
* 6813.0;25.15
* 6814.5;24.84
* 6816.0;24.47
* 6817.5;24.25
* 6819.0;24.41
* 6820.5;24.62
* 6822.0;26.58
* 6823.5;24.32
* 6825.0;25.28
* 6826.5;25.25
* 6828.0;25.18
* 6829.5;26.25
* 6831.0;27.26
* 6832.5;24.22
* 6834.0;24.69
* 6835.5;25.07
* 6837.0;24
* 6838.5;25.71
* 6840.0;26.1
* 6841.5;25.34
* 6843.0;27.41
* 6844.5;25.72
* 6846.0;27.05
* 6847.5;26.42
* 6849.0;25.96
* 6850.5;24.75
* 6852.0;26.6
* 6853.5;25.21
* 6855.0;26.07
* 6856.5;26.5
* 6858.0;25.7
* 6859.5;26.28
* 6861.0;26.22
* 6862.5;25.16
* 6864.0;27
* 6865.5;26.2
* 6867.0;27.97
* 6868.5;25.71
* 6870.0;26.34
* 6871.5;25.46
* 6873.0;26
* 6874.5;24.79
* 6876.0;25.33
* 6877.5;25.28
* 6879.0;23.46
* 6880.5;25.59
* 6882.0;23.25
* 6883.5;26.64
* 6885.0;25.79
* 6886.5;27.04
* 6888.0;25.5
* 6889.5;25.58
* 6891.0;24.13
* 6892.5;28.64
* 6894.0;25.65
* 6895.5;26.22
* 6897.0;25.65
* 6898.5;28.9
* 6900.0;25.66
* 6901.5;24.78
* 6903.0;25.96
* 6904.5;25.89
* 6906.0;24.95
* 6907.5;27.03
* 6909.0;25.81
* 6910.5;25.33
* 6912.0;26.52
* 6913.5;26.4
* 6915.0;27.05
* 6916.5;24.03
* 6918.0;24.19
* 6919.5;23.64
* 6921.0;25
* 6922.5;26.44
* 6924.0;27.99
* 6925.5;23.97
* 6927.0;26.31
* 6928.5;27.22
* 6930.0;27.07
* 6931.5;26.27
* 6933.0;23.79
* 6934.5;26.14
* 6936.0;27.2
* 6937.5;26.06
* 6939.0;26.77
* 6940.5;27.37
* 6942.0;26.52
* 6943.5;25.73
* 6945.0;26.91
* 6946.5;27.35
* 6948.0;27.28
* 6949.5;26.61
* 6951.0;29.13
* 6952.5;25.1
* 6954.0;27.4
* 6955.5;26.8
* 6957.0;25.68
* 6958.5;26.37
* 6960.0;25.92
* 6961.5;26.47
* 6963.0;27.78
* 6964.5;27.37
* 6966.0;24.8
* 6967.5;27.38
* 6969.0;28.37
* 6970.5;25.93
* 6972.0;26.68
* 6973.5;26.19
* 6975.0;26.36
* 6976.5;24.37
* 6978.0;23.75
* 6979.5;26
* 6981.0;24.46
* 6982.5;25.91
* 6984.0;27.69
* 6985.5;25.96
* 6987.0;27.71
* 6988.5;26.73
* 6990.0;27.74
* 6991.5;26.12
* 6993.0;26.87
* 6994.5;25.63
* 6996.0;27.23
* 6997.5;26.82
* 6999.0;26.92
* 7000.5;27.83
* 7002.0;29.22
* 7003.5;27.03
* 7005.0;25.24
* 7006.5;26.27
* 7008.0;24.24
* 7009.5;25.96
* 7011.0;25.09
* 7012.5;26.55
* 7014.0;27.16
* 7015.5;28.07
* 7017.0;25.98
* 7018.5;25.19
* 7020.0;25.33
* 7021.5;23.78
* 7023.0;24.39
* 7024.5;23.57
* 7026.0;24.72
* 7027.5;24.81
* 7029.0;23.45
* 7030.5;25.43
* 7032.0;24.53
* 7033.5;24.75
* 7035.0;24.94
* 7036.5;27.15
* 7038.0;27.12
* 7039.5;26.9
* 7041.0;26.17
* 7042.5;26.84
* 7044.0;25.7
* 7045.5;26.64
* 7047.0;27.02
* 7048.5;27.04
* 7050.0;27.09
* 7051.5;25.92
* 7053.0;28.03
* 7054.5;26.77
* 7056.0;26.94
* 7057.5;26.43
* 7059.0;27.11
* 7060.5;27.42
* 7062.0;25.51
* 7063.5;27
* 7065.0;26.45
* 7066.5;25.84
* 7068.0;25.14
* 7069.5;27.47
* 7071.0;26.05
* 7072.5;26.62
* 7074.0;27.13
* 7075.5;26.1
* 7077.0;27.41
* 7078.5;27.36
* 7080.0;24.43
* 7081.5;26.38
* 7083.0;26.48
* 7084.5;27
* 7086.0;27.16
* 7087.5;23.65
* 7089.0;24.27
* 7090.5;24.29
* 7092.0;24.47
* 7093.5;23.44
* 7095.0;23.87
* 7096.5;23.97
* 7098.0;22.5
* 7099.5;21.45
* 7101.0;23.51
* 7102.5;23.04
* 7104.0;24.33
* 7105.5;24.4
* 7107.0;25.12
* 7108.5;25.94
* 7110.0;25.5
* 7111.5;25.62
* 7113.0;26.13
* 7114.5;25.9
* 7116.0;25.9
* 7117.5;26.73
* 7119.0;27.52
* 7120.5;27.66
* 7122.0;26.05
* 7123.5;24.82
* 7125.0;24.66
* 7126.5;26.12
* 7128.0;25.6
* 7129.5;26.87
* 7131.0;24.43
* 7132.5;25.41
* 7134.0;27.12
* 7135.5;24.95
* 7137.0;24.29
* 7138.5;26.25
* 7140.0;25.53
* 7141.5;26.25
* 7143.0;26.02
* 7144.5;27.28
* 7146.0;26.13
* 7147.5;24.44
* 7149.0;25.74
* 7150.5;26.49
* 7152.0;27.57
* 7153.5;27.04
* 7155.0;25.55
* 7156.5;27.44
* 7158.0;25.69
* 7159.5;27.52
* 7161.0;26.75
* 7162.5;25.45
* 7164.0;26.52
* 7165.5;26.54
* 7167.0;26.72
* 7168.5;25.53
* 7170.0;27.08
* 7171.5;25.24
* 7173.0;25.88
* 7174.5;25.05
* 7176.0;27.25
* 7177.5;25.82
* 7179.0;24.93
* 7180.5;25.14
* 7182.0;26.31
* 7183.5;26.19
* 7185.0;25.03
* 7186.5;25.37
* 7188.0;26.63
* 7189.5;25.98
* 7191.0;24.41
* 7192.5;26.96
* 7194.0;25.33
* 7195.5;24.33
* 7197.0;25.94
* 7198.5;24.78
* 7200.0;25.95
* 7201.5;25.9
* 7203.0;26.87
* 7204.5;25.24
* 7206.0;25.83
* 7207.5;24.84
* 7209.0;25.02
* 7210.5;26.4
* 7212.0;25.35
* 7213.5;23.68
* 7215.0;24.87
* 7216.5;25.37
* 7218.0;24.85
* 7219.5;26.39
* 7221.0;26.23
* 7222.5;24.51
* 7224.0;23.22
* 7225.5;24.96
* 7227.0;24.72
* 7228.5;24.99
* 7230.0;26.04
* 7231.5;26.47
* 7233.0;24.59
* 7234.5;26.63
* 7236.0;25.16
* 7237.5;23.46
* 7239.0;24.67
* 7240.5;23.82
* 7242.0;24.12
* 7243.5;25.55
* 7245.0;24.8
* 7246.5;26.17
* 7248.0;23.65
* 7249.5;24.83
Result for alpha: 0.07 mag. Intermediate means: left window 24.8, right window 25.6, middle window 23.9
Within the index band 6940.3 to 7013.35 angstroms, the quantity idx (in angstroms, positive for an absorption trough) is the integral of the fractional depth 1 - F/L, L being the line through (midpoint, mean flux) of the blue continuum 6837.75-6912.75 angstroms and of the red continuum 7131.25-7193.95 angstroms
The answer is -1.5 angstroms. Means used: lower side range 25.9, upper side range 26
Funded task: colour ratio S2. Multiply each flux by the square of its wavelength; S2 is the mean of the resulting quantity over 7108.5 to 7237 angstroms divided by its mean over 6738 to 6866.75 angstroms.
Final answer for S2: 1.1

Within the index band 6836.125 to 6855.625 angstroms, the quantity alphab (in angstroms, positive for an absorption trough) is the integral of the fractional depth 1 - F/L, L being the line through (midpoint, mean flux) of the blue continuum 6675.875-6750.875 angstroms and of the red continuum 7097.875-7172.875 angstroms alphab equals -0.4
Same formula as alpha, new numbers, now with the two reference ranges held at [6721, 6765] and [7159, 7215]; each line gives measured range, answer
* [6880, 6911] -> -0.039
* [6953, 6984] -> -0.044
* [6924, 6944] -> -0.049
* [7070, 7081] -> -0.042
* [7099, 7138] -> 0.008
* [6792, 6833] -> -0.027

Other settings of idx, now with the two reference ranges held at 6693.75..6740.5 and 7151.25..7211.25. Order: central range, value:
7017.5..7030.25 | 0.6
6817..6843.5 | -0.1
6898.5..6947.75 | -1.2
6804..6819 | -0.1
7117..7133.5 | -0.1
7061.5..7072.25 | -0.2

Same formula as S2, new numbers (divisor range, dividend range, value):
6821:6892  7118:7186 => 1.10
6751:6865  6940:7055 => 1.10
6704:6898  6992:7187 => 1.11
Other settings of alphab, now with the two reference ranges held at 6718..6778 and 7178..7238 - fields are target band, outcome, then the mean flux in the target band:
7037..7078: -2.6 angstroms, 26.7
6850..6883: -1.3 angstroms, 25.7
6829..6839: -0.2 angstroms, 25.3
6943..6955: -1.0 angstroms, 27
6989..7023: -1.8 angstroms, 26.3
